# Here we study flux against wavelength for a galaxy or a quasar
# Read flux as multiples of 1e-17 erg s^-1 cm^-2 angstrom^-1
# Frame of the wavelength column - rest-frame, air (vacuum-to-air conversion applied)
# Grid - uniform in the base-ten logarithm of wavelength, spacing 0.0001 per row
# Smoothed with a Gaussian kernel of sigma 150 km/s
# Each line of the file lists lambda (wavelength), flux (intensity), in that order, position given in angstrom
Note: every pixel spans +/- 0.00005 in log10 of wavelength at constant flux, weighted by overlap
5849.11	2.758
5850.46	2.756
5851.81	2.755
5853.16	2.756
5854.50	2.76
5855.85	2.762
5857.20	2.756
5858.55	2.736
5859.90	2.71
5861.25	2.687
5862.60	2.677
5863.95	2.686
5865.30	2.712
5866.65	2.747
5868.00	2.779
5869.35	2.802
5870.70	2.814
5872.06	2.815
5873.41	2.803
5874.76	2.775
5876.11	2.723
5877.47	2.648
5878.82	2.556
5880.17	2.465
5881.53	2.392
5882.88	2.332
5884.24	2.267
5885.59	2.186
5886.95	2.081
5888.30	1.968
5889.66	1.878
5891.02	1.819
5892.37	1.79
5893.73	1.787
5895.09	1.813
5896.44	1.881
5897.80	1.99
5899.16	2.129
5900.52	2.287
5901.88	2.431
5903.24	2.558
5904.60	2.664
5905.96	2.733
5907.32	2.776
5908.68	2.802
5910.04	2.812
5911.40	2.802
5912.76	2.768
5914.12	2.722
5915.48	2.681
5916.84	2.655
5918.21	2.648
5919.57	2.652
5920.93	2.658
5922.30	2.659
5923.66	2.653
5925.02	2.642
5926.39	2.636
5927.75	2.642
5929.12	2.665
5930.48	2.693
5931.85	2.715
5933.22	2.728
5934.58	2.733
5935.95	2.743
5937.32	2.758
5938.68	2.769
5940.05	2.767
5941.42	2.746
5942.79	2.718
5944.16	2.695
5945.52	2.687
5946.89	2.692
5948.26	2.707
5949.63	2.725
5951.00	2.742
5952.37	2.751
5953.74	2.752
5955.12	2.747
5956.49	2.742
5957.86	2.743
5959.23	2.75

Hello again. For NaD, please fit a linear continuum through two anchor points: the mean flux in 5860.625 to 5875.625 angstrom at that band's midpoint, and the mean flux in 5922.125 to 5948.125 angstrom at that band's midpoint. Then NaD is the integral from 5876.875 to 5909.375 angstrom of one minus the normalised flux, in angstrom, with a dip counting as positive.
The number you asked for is 5.7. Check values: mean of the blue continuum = 2.75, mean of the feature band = 2.26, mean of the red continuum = 2.7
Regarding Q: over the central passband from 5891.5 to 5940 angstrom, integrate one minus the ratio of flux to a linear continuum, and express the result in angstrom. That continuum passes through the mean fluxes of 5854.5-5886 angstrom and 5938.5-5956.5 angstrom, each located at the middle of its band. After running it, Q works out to 2.7 angstrom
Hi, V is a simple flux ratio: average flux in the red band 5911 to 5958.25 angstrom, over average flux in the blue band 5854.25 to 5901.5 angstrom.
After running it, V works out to 1.12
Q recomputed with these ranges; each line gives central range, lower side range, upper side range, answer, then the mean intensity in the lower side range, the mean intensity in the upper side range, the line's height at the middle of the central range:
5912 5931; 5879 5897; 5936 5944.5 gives -1.3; 2.07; 2.74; 2.5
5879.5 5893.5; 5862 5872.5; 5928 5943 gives 3.3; 2.75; 2.73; 2.75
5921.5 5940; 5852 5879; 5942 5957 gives 0.2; 2.74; 2.72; 2.73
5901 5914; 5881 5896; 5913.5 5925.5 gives -1.5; 2.02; 2.66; 2.42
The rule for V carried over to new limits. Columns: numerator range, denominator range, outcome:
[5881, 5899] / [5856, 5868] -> 0.74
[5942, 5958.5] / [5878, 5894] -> 1.27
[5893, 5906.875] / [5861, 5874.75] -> 0.81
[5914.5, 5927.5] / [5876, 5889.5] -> 1.14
